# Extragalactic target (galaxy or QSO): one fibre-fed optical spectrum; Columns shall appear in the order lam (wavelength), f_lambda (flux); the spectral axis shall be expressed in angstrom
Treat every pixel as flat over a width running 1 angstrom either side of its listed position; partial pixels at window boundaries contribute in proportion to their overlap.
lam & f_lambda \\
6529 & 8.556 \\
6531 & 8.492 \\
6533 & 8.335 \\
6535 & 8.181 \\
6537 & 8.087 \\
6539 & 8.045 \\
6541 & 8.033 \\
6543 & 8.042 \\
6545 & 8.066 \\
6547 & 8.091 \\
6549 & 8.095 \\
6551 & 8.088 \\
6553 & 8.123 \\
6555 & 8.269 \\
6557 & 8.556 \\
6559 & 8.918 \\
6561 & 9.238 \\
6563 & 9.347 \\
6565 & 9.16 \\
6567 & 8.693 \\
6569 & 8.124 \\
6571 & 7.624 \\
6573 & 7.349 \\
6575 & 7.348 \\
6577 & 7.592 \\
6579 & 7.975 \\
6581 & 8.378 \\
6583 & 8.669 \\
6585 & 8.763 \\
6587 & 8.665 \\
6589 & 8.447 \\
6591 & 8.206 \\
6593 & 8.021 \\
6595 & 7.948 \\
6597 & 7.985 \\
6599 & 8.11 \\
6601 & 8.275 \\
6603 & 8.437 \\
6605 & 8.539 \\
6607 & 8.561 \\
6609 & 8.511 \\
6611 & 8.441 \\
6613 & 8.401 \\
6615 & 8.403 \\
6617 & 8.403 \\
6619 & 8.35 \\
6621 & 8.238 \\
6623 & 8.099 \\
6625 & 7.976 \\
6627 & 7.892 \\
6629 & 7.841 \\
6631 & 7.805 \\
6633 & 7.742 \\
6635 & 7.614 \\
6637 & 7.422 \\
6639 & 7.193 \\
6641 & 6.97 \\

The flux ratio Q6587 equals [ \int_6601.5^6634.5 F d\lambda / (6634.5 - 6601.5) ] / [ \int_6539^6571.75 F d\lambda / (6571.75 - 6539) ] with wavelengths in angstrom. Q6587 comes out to 0.98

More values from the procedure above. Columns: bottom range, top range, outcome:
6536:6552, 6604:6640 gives 1.00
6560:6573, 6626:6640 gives 0.89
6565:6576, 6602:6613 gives 1.07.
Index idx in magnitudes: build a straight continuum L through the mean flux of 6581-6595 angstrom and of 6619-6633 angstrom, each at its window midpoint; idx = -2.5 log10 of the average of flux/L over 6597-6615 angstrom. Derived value -0.02 mag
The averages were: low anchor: 8.42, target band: 8.39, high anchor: 7.99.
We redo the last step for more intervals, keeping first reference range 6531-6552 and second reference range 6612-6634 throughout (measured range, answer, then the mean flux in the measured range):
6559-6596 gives -0.03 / 8.32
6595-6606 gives -0.02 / 8.24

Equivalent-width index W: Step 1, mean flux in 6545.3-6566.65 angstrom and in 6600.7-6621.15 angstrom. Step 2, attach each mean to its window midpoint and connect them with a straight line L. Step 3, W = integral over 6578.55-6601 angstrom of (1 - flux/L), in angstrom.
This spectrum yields 0.5 angstrom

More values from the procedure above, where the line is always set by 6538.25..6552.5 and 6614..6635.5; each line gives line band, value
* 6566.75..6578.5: 0.5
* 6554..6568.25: -1.4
